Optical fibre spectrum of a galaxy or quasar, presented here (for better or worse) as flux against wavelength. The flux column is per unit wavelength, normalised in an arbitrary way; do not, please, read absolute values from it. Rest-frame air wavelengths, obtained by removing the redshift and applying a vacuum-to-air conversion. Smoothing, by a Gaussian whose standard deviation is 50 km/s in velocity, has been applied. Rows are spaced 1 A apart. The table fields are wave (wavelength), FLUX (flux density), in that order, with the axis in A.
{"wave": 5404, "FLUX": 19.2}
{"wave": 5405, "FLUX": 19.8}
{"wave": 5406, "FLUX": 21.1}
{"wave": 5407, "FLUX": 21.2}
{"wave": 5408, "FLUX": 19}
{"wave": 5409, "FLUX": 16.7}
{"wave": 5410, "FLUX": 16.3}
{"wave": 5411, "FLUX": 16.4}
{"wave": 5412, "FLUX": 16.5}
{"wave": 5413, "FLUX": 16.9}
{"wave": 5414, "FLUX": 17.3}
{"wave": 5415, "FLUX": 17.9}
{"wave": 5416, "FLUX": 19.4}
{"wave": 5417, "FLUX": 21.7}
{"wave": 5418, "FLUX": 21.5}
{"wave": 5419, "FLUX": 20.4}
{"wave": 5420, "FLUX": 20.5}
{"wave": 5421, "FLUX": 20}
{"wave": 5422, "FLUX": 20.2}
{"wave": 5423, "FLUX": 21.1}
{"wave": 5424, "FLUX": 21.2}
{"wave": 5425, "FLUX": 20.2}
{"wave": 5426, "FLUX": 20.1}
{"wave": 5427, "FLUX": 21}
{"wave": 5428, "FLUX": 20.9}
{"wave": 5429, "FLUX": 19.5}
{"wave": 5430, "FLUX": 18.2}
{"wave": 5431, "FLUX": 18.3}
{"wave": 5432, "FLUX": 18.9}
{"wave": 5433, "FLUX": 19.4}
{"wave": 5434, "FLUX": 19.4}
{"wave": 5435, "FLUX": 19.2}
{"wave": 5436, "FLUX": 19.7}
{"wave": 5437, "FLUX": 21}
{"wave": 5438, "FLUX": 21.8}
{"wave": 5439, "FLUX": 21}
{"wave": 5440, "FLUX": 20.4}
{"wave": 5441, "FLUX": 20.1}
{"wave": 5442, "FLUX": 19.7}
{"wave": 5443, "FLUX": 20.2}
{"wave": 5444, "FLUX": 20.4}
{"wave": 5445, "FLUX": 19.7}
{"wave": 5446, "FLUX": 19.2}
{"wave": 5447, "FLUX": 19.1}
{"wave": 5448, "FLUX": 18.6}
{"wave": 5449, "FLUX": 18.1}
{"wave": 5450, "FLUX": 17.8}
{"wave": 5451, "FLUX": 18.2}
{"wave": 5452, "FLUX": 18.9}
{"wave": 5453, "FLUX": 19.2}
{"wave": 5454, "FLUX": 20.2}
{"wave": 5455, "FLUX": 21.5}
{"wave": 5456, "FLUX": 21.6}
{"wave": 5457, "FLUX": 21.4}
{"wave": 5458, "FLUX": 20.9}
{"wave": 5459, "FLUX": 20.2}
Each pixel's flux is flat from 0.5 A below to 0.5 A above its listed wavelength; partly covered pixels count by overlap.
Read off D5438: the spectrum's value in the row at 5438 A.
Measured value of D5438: 21.8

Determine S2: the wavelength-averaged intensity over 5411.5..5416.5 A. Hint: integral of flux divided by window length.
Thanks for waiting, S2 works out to 17.6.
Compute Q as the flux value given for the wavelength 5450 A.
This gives 17.8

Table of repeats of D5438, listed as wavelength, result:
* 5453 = 19.2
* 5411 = 16.4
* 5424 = 21.2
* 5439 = 21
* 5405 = 19.8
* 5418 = 21.5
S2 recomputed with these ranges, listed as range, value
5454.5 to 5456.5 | 21.6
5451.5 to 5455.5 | 19.9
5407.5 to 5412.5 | 17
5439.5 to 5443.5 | 20.1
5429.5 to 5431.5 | 18.2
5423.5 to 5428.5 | 20.7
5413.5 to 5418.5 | 19.6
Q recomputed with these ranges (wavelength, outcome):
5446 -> 19.2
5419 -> 20.4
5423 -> 21.1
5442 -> 19.7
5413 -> 16.9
